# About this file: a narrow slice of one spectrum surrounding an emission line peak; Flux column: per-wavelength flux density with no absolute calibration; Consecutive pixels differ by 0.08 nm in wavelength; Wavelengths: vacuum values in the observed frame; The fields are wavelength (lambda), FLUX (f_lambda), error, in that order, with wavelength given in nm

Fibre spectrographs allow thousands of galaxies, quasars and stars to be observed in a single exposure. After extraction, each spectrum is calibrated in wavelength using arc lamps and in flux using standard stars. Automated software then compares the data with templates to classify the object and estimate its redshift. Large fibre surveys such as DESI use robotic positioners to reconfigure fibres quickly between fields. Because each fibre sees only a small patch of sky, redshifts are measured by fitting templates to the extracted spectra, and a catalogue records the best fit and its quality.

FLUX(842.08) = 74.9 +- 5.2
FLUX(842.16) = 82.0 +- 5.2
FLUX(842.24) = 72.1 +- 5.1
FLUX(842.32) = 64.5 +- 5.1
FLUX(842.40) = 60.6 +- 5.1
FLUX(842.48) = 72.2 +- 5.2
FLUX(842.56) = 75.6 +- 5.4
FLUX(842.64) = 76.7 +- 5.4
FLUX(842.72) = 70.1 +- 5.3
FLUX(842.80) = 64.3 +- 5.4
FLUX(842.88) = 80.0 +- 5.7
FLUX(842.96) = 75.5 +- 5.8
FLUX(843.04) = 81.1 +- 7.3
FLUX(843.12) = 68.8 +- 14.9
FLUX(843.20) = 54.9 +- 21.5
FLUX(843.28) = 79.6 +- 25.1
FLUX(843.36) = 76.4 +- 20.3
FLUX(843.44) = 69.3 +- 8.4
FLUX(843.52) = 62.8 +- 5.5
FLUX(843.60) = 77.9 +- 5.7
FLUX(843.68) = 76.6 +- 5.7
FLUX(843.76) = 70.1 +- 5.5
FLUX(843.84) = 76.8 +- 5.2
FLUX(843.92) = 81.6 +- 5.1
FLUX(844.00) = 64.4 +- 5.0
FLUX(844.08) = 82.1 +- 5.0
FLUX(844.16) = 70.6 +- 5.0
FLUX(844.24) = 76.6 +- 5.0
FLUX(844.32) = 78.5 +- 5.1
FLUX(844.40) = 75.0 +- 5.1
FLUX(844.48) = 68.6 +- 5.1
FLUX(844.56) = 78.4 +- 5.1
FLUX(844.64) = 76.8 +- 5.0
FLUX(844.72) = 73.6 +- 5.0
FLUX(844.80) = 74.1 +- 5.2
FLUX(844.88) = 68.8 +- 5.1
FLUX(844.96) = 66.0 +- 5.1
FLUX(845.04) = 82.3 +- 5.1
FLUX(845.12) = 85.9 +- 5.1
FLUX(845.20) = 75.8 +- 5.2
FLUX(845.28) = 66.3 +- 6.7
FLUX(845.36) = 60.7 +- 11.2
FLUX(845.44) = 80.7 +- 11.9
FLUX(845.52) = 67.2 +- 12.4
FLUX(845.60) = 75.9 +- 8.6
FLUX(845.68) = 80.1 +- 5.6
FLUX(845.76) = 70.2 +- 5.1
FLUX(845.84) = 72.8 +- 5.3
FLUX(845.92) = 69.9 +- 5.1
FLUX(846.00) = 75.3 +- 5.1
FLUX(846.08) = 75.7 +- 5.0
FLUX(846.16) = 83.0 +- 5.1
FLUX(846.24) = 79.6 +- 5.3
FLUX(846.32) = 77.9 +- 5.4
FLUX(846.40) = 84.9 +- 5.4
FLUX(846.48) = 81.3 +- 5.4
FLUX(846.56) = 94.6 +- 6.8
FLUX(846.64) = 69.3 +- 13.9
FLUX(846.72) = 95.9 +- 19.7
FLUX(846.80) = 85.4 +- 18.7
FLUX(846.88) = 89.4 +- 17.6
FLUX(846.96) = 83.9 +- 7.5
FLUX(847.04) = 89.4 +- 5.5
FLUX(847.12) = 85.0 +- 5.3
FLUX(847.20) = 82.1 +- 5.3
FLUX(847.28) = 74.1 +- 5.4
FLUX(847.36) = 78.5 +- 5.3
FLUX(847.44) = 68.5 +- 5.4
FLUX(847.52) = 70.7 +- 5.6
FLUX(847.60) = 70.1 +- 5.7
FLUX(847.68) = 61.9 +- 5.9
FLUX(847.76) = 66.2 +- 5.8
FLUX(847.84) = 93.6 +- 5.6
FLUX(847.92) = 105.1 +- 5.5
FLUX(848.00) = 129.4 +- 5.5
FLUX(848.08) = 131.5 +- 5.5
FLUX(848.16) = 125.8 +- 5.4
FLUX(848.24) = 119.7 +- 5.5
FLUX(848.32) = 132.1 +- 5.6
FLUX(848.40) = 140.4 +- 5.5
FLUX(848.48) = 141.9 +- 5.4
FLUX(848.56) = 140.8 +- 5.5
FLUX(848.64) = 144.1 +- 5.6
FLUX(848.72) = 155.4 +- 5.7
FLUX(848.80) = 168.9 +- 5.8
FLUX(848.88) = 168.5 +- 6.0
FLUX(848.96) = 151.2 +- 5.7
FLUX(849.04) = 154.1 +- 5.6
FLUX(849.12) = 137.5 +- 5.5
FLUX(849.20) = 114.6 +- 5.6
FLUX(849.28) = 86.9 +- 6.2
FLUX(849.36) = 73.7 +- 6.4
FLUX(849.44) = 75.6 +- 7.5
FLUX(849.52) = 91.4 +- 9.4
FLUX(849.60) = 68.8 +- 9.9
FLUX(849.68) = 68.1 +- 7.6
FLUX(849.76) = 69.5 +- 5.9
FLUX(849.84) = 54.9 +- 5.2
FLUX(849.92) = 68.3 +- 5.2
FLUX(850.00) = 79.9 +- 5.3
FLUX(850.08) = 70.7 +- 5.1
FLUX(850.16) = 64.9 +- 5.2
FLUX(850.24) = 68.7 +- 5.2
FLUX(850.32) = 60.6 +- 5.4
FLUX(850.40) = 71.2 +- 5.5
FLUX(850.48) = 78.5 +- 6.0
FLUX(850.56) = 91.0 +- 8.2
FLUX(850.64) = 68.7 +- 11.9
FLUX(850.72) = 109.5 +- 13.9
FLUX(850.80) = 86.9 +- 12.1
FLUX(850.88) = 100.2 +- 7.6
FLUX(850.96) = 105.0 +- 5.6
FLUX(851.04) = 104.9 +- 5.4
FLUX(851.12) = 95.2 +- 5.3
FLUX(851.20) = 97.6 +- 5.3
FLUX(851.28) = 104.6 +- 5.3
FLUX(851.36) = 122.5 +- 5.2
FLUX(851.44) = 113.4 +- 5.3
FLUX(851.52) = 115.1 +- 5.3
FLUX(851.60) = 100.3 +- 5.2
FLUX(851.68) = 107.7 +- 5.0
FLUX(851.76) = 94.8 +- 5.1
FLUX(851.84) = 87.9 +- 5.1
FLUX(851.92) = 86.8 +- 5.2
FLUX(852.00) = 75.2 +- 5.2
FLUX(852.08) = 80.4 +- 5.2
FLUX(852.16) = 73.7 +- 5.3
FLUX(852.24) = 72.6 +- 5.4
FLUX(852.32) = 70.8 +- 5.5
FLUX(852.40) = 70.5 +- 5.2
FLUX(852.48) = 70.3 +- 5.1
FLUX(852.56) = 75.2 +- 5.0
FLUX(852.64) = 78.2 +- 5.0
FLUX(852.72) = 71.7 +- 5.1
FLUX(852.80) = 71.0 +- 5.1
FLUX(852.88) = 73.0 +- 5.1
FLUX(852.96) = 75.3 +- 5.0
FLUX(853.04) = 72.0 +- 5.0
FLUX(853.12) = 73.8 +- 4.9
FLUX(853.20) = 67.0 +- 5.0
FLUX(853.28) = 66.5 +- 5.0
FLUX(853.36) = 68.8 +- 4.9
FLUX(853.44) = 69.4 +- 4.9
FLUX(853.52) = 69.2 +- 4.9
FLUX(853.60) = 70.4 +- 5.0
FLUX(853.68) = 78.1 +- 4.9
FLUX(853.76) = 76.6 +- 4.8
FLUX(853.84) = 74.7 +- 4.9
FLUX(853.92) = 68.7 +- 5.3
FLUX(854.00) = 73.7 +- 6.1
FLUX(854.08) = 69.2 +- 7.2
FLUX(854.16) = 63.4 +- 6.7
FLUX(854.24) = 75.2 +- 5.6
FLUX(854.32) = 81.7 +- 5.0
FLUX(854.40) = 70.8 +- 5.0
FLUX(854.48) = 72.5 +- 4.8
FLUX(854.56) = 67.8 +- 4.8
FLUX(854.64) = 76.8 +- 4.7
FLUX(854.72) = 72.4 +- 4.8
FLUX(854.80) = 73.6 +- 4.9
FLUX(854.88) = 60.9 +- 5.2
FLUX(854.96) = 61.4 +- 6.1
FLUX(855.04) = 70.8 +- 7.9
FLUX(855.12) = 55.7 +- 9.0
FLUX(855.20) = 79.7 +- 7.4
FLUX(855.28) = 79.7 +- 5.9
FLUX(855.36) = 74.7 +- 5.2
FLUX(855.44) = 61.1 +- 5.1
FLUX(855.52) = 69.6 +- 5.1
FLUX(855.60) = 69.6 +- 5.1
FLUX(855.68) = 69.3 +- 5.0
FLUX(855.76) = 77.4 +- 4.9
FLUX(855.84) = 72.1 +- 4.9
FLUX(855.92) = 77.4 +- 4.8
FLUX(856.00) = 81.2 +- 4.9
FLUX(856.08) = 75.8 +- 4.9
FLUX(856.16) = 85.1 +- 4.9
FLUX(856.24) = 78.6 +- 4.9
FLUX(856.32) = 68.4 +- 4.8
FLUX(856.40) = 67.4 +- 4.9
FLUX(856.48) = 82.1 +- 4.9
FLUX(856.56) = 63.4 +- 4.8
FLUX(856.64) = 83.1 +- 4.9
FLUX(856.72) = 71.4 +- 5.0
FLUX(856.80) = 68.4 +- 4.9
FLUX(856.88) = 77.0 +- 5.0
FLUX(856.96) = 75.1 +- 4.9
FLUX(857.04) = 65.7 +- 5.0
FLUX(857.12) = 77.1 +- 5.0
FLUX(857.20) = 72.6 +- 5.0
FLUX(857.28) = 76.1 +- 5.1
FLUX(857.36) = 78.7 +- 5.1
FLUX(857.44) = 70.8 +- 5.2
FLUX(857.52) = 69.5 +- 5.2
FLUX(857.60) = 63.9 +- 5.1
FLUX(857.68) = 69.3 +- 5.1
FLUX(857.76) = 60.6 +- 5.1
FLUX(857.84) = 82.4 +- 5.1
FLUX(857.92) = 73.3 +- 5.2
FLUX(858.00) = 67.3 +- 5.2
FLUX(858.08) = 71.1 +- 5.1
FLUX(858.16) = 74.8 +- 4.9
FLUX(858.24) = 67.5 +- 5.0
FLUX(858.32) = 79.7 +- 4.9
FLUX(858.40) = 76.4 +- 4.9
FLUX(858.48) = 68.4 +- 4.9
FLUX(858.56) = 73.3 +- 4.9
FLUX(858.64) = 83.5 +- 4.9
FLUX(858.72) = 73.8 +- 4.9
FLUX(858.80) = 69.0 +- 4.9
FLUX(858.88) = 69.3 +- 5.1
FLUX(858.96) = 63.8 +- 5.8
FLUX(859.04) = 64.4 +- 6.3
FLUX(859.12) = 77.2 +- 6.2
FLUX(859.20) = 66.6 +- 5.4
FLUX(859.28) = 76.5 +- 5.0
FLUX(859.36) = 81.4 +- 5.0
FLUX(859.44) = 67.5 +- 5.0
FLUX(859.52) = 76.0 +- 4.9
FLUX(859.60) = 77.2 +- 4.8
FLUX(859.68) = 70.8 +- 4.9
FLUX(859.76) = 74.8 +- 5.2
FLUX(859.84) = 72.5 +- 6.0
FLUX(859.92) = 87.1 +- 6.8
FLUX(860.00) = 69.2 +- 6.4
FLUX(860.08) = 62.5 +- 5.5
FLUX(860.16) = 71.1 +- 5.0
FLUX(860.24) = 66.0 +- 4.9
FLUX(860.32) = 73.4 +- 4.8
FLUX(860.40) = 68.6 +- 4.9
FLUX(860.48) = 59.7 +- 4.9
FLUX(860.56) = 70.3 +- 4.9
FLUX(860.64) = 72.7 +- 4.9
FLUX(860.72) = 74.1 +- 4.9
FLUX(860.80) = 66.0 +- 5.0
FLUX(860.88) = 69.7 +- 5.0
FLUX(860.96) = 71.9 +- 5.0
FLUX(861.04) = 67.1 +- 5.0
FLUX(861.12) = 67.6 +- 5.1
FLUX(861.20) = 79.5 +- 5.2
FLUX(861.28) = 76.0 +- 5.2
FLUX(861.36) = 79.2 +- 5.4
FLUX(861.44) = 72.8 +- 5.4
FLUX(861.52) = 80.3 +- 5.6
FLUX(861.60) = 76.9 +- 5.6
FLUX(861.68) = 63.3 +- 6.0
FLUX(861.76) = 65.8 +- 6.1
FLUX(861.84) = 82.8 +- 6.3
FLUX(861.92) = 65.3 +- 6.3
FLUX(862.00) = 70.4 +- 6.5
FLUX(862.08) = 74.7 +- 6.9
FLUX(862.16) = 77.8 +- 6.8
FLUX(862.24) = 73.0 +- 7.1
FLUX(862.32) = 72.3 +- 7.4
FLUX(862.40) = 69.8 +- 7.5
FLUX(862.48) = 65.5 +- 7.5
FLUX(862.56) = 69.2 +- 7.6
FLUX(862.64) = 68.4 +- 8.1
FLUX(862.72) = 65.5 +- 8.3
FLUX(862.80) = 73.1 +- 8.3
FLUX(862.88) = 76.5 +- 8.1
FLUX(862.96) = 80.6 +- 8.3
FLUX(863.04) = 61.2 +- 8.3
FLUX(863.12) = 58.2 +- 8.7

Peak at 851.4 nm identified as [N II]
